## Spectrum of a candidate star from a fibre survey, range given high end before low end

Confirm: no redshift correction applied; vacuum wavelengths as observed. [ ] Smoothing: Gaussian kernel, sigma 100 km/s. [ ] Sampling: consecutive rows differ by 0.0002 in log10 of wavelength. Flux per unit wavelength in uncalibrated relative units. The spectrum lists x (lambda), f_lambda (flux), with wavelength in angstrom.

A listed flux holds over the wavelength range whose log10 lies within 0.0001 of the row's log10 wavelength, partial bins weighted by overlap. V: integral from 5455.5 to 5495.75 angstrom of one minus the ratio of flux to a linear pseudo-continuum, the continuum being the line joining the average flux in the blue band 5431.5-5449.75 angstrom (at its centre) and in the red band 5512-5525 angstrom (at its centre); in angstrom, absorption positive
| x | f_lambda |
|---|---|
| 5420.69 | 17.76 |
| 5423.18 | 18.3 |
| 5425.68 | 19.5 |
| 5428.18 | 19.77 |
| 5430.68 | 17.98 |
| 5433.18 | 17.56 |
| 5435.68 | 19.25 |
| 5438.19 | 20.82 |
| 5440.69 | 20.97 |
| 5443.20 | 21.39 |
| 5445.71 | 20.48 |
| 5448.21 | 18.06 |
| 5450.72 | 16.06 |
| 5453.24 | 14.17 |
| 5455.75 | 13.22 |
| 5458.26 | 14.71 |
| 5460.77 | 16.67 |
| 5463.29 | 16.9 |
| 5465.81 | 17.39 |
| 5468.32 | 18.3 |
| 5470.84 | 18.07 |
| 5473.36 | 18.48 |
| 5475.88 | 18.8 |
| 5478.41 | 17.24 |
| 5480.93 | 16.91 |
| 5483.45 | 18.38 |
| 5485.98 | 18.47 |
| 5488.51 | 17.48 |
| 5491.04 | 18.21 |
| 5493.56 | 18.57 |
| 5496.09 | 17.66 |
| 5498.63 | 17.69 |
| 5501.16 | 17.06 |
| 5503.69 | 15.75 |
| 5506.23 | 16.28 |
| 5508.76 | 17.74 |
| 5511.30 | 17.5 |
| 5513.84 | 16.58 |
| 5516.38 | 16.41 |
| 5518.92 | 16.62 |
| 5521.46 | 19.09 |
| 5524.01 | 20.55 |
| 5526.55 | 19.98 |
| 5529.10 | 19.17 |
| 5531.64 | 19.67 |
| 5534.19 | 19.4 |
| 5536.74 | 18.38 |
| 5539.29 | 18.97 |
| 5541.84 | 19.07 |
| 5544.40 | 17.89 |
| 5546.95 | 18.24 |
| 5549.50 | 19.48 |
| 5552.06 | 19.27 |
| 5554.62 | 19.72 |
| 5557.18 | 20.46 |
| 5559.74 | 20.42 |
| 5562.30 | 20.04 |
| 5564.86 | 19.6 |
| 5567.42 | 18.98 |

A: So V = 2.9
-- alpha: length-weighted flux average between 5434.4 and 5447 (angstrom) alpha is 20.6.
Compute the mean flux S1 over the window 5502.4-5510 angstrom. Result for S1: 16.6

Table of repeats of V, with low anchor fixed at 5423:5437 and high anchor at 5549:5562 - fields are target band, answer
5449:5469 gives 3.3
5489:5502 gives 1.0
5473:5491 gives 1.2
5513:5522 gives 1.2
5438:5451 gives -0.6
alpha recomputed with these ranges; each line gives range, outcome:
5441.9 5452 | 19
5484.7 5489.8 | 17.9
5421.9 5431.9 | 18.9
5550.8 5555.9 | 19.5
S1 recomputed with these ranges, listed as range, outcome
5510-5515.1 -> 17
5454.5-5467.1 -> 15.8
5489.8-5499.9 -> 18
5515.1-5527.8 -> 18.5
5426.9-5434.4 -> 18.4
